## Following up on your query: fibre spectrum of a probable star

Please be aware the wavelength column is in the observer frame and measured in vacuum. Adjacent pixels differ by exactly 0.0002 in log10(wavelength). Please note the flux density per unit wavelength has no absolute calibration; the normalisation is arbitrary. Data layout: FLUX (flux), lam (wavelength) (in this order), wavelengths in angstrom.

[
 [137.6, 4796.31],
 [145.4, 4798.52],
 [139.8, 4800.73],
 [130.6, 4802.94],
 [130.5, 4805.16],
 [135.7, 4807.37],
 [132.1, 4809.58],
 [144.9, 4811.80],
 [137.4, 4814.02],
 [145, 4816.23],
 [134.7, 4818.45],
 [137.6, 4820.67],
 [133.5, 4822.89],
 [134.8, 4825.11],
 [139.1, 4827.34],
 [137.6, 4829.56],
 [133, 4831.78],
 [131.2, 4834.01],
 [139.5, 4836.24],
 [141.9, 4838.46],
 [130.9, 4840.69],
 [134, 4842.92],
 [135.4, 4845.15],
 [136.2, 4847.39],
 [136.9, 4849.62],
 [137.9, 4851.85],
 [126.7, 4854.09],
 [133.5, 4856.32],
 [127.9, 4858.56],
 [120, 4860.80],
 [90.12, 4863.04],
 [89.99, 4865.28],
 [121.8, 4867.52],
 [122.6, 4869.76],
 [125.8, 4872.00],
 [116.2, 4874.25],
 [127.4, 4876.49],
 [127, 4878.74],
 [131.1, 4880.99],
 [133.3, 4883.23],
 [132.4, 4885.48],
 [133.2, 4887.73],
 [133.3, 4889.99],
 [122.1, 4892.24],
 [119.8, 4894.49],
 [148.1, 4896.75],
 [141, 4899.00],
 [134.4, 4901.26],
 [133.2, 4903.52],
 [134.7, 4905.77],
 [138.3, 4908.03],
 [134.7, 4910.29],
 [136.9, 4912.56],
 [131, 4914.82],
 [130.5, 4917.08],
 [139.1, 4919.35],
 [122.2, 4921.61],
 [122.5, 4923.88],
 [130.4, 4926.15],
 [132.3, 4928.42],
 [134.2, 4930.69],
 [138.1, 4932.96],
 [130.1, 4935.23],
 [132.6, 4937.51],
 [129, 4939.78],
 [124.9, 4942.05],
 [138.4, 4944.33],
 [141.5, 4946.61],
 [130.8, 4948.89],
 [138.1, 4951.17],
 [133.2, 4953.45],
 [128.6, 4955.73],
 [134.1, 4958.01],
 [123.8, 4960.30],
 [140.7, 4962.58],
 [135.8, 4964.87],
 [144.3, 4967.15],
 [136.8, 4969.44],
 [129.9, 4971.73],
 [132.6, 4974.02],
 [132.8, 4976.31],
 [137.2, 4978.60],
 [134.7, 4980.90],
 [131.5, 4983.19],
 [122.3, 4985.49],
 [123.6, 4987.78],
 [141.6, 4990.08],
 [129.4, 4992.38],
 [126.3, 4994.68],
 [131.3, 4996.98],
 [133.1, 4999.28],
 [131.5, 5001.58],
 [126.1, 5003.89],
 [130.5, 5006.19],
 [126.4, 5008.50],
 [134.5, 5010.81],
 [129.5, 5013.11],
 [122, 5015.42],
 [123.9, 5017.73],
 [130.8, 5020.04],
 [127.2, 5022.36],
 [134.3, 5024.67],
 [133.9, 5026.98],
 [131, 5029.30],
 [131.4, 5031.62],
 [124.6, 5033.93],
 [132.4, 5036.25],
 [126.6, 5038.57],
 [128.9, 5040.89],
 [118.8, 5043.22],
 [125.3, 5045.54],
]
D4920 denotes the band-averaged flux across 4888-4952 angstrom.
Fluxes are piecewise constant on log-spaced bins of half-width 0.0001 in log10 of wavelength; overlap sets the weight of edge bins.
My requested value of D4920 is 133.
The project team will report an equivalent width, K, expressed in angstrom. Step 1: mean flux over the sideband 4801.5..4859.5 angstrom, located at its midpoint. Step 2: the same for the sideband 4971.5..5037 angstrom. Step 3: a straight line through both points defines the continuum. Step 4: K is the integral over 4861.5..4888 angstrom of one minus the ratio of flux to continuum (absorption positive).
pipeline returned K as 2.7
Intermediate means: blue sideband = 135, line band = 121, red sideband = 130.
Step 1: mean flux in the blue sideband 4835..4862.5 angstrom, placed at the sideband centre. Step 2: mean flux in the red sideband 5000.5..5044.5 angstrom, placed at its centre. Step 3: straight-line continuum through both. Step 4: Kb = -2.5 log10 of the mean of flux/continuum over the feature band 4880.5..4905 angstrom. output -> -0.01 mag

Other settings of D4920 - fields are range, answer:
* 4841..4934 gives 129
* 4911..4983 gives 133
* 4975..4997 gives 131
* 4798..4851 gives 136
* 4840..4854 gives 135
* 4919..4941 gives 131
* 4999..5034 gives 129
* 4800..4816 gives 136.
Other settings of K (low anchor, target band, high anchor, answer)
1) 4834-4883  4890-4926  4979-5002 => -1.2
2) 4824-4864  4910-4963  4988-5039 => -0.7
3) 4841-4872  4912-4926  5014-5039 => -0.5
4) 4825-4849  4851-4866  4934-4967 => 1.9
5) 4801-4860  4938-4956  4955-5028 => -0.1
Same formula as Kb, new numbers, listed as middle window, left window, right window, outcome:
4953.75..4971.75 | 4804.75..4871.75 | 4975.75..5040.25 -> -0.03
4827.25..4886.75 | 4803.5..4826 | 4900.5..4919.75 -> 0.06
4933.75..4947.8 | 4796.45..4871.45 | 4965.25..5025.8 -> -0.01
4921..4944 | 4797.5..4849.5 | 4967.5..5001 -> 0.03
